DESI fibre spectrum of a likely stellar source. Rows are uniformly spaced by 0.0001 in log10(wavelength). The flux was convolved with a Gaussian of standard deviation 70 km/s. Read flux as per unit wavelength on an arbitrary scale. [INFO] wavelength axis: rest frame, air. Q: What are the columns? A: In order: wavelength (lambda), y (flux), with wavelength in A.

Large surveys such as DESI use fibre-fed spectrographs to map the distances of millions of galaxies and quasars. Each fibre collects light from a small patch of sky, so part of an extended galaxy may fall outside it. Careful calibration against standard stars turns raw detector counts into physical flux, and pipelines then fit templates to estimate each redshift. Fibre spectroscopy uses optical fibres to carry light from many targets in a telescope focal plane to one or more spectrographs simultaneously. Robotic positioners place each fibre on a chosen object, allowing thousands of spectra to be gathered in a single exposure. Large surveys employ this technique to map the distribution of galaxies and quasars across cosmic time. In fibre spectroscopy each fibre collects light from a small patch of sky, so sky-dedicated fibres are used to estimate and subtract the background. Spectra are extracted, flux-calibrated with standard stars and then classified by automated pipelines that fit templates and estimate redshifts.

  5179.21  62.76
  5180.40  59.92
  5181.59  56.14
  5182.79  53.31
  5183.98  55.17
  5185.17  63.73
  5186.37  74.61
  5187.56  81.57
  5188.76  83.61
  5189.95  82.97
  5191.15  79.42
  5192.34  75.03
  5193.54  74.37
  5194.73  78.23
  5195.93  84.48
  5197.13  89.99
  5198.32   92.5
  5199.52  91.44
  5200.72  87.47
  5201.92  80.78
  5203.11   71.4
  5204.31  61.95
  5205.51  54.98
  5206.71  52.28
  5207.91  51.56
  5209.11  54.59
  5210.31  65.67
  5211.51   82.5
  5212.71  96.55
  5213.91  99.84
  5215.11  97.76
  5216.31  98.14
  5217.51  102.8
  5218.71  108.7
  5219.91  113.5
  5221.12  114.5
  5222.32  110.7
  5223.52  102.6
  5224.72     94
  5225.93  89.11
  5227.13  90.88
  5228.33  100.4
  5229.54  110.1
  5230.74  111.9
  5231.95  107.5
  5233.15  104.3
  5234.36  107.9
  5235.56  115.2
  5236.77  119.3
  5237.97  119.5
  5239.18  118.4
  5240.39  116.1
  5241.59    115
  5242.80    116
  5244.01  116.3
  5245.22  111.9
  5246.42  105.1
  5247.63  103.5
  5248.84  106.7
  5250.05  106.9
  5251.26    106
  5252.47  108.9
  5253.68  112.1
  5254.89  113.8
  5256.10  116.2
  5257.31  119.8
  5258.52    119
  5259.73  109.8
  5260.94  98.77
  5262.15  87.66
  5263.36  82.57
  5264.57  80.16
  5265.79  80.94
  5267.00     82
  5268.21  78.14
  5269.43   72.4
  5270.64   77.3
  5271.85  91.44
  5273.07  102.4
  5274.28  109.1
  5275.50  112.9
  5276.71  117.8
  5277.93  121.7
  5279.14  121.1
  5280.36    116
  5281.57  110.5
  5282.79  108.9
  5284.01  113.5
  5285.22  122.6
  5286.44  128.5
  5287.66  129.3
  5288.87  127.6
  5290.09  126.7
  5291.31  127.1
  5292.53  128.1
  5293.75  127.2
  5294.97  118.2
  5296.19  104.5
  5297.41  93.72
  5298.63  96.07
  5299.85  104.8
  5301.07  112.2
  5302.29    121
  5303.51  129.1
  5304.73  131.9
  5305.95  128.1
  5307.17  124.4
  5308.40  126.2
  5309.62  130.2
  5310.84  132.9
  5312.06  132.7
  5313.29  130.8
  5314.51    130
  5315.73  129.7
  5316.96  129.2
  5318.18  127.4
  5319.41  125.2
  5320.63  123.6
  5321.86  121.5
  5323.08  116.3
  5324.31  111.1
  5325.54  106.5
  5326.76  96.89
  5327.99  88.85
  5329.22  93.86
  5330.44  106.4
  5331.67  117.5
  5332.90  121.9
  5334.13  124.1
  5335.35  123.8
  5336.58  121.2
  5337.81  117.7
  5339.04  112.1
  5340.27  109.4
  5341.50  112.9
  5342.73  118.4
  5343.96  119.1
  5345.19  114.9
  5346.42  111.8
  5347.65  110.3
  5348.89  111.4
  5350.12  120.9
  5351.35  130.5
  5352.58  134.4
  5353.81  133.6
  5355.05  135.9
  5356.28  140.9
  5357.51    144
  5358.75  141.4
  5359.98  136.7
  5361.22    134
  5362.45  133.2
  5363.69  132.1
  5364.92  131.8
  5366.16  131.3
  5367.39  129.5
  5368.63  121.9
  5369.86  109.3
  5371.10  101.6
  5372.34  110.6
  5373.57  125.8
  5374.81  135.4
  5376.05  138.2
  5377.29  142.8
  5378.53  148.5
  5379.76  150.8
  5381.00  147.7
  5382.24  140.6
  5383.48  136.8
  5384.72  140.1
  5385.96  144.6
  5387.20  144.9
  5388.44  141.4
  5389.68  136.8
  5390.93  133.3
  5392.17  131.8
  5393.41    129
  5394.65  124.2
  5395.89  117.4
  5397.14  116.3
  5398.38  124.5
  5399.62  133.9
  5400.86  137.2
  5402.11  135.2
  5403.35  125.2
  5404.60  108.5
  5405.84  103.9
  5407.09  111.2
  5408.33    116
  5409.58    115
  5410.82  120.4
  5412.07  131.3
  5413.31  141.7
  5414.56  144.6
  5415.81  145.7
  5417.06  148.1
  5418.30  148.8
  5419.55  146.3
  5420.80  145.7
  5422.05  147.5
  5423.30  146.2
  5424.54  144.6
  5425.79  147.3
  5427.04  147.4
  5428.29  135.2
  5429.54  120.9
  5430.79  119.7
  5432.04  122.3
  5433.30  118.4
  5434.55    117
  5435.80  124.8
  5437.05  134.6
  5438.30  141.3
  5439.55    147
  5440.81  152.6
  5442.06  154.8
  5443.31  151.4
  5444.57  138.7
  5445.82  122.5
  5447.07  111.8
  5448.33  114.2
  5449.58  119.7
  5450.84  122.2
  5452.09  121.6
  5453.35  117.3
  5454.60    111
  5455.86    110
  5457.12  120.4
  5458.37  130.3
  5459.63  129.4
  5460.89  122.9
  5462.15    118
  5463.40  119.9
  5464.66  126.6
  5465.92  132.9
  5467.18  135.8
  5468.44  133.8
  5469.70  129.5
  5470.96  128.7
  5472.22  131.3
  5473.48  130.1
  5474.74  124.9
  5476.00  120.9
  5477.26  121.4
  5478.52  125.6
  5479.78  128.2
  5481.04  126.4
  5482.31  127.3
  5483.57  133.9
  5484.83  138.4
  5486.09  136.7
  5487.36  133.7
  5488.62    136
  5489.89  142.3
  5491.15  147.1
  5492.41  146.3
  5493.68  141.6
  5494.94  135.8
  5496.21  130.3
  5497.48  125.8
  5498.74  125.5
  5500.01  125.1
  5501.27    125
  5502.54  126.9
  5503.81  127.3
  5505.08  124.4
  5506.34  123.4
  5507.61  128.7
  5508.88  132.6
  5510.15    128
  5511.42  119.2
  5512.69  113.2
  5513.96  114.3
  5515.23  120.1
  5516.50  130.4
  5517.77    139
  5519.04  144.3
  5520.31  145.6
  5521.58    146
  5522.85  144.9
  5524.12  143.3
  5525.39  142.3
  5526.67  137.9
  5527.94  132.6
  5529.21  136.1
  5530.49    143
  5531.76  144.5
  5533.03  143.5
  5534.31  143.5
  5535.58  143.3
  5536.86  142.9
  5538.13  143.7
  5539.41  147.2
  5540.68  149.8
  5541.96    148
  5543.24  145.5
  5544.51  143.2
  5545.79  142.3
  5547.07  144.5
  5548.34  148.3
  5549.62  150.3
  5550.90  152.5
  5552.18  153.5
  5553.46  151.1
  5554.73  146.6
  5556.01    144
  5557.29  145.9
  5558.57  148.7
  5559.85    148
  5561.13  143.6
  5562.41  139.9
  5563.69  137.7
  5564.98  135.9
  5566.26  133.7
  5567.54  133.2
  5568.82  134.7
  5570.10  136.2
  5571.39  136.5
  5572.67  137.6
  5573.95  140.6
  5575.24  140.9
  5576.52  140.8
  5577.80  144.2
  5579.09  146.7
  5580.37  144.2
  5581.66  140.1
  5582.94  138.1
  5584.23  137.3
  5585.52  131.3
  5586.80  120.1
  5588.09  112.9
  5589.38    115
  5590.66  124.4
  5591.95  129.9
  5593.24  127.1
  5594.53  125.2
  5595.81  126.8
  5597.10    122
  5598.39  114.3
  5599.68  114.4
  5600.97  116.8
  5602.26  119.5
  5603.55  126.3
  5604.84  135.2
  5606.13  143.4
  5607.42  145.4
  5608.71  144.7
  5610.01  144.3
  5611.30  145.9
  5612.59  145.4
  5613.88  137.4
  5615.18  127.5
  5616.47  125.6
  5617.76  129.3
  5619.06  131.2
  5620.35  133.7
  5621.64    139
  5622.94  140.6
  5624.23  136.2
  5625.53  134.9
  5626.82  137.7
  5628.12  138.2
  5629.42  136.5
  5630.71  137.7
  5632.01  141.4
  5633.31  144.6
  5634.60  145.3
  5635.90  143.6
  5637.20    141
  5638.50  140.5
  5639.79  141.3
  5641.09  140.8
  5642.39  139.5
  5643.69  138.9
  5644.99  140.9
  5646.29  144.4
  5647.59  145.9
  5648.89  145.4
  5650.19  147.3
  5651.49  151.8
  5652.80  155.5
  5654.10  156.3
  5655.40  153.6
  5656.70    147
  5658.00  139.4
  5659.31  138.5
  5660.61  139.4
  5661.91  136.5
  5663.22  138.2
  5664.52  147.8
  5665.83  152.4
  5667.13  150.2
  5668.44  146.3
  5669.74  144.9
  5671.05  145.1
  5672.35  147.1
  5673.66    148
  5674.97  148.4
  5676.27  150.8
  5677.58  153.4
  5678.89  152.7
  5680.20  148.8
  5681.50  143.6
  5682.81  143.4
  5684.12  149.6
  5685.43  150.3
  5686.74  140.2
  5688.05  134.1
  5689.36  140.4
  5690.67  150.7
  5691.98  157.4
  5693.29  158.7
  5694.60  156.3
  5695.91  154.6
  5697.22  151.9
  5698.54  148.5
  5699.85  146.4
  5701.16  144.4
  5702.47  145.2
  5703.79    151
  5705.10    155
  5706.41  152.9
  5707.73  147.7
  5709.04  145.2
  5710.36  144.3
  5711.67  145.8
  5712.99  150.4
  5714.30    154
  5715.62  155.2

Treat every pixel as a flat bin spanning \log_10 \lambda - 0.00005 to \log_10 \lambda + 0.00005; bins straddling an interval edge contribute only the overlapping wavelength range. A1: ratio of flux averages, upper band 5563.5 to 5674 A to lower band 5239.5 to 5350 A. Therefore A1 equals 1.2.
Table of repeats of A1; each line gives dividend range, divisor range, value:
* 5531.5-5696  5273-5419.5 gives 1.13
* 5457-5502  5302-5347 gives 1.09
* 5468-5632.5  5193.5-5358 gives 1.25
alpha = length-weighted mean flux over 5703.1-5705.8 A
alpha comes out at 153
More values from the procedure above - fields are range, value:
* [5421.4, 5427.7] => 147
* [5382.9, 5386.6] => 141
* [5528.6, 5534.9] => 142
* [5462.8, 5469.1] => 130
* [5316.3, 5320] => 127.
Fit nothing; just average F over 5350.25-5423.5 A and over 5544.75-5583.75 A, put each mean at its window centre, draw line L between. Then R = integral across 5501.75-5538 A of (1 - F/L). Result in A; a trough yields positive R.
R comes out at 1.5 A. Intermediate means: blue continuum 133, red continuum 143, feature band 134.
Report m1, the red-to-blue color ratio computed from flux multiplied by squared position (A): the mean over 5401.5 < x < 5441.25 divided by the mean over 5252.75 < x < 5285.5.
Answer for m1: 1.37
